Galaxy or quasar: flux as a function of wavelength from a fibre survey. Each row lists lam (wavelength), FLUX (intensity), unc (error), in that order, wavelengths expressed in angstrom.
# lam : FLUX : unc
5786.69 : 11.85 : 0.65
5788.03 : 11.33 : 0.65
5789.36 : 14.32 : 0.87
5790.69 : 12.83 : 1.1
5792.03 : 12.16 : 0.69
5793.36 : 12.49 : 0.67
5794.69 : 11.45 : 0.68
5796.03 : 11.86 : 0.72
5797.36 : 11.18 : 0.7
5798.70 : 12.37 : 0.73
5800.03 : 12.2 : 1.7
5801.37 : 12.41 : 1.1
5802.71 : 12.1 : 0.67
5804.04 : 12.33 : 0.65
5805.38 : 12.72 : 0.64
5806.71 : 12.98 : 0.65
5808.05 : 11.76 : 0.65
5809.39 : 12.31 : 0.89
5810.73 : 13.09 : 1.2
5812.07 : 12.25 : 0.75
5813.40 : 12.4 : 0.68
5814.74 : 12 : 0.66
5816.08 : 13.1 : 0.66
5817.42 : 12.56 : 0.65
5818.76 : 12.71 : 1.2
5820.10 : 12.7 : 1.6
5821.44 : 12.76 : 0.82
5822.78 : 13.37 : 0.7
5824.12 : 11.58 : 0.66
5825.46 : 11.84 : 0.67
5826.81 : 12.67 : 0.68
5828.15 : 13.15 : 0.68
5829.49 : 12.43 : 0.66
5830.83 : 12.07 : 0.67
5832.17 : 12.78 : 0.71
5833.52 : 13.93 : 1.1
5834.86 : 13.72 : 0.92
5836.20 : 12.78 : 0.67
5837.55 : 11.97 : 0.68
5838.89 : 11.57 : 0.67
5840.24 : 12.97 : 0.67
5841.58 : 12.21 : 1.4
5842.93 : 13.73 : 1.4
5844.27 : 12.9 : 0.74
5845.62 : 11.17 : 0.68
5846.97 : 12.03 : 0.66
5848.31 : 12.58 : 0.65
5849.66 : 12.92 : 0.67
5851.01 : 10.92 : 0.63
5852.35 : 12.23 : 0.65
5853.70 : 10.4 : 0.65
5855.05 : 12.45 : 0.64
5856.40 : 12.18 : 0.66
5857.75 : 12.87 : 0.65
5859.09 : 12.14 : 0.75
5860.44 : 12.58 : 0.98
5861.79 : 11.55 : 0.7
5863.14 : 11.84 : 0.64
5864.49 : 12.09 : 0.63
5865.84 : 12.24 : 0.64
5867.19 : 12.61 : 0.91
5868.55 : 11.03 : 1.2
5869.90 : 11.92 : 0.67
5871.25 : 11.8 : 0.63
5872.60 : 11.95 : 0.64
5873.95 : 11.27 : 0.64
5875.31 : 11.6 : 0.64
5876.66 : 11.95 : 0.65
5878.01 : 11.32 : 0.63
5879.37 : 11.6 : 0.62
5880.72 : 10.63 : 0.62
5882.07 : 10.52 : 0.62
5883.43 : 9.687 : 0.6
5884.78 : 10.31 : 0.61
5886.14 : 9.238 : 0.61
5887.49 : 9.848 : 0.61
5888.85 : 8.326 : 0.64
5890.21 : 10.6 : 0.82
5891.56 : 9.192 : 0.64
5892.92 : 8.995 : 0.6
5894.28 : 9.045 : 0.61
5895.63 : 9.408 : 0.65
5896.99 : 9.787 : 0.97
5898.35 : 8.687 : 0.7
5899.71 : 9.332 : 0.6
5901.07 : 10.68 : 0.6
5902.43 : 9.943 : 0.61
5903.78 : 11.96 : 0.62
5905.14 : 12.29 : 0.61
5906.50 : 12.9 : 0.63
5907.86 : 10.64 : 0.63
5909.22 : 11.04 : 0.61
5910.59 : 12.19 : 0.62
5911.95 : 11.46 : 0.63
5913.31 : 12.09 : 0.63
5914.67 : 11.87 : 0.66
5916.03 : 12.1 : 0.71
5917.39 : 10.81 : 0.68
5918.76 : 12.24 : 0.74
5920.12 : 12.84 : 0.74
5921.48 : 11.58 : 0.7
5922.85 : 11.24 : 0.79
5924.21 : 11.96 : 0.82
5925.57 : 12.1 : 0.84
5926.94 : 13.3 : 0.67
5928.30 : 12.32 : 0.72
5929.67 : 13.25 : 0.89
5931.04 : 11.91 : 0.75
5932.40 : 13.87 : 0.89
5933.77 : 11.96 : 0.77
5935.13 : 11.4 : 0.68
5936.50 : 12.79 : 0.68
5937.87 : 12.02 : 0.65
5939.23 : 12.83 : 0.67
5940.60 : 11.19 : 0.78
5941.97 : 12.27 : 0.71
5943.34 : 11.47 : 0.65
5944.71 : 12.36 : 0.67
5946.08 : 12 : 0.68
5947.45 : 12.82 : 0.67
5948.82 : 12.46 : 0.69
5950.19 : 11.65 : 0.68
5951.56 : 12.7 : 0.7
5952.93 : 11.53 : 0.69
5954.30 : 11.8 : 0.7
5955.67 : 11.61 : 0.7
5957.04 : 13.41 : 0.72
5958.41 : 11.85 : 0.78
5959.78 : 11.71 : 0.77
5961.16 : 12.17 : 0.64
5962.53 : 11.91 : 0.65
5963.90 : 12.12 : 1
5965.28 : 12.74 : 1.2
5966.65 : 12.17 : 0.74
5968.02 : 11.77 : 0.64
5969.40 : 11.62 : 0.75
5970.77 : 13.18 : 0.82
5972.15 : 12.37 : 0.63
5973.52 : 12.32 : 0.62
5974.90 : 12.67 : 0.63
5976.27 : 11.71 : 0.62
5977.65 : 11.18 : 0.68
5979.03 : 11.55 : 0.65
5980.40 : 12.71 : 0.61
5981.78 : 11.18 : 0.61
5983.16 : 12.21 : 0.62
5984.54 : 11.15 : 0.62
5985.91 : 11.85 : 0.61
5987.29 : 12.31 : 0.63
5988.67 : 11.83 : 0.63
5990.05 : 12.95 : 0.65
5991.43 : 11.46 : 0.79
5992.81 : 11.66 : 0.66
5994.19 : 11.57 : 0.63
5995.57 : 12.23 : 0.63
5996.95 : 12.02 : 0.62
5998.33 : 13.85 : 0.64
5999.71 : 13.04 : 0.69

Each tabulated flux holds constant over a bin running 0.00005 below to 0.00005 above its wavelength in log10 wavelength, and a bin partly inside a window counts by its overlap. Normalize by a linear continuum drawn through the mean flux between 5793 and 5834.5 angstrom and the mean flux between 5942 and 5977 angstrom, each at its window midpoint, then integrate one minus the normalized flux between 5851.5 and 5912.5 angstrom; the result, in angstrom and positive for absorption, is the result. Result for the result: 6.4 angstrom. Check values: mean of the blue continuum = 12.4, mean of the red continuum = 12.2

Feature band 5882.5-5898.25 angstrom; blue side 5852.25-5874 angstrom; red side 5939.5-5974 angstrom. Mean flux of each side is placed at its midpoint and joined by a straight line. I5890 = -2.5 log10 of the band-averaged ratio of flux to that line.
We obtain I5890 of 0.257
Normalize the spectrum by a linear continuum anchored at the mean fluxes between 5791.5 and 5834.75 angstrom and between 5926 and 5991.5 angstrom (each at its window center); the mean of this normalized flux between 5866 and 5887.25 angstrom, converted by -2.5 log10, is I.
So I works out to 0.11 mag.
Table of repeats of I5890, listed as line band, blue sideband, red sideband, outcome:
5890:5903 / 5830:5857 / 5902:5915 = 0.23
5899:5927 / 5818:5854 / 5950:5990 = 0.06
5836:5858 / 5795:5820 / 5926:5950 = 0.01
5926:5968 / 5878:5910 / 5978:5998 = -0.10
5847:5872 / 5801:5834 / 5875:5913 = -0.06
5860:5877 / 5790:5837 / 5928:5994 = 0.04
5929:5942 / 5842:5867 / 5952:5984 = -0.02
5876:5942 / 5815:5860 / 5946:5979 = 0.10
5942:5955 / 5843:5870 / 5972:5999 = 0.00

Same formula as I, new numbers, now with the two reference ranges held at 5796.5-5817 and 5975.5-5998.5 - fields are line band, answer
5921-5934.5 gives -0.03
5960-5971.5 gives -0.02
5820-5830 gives -0.02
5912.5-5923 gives 0.02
